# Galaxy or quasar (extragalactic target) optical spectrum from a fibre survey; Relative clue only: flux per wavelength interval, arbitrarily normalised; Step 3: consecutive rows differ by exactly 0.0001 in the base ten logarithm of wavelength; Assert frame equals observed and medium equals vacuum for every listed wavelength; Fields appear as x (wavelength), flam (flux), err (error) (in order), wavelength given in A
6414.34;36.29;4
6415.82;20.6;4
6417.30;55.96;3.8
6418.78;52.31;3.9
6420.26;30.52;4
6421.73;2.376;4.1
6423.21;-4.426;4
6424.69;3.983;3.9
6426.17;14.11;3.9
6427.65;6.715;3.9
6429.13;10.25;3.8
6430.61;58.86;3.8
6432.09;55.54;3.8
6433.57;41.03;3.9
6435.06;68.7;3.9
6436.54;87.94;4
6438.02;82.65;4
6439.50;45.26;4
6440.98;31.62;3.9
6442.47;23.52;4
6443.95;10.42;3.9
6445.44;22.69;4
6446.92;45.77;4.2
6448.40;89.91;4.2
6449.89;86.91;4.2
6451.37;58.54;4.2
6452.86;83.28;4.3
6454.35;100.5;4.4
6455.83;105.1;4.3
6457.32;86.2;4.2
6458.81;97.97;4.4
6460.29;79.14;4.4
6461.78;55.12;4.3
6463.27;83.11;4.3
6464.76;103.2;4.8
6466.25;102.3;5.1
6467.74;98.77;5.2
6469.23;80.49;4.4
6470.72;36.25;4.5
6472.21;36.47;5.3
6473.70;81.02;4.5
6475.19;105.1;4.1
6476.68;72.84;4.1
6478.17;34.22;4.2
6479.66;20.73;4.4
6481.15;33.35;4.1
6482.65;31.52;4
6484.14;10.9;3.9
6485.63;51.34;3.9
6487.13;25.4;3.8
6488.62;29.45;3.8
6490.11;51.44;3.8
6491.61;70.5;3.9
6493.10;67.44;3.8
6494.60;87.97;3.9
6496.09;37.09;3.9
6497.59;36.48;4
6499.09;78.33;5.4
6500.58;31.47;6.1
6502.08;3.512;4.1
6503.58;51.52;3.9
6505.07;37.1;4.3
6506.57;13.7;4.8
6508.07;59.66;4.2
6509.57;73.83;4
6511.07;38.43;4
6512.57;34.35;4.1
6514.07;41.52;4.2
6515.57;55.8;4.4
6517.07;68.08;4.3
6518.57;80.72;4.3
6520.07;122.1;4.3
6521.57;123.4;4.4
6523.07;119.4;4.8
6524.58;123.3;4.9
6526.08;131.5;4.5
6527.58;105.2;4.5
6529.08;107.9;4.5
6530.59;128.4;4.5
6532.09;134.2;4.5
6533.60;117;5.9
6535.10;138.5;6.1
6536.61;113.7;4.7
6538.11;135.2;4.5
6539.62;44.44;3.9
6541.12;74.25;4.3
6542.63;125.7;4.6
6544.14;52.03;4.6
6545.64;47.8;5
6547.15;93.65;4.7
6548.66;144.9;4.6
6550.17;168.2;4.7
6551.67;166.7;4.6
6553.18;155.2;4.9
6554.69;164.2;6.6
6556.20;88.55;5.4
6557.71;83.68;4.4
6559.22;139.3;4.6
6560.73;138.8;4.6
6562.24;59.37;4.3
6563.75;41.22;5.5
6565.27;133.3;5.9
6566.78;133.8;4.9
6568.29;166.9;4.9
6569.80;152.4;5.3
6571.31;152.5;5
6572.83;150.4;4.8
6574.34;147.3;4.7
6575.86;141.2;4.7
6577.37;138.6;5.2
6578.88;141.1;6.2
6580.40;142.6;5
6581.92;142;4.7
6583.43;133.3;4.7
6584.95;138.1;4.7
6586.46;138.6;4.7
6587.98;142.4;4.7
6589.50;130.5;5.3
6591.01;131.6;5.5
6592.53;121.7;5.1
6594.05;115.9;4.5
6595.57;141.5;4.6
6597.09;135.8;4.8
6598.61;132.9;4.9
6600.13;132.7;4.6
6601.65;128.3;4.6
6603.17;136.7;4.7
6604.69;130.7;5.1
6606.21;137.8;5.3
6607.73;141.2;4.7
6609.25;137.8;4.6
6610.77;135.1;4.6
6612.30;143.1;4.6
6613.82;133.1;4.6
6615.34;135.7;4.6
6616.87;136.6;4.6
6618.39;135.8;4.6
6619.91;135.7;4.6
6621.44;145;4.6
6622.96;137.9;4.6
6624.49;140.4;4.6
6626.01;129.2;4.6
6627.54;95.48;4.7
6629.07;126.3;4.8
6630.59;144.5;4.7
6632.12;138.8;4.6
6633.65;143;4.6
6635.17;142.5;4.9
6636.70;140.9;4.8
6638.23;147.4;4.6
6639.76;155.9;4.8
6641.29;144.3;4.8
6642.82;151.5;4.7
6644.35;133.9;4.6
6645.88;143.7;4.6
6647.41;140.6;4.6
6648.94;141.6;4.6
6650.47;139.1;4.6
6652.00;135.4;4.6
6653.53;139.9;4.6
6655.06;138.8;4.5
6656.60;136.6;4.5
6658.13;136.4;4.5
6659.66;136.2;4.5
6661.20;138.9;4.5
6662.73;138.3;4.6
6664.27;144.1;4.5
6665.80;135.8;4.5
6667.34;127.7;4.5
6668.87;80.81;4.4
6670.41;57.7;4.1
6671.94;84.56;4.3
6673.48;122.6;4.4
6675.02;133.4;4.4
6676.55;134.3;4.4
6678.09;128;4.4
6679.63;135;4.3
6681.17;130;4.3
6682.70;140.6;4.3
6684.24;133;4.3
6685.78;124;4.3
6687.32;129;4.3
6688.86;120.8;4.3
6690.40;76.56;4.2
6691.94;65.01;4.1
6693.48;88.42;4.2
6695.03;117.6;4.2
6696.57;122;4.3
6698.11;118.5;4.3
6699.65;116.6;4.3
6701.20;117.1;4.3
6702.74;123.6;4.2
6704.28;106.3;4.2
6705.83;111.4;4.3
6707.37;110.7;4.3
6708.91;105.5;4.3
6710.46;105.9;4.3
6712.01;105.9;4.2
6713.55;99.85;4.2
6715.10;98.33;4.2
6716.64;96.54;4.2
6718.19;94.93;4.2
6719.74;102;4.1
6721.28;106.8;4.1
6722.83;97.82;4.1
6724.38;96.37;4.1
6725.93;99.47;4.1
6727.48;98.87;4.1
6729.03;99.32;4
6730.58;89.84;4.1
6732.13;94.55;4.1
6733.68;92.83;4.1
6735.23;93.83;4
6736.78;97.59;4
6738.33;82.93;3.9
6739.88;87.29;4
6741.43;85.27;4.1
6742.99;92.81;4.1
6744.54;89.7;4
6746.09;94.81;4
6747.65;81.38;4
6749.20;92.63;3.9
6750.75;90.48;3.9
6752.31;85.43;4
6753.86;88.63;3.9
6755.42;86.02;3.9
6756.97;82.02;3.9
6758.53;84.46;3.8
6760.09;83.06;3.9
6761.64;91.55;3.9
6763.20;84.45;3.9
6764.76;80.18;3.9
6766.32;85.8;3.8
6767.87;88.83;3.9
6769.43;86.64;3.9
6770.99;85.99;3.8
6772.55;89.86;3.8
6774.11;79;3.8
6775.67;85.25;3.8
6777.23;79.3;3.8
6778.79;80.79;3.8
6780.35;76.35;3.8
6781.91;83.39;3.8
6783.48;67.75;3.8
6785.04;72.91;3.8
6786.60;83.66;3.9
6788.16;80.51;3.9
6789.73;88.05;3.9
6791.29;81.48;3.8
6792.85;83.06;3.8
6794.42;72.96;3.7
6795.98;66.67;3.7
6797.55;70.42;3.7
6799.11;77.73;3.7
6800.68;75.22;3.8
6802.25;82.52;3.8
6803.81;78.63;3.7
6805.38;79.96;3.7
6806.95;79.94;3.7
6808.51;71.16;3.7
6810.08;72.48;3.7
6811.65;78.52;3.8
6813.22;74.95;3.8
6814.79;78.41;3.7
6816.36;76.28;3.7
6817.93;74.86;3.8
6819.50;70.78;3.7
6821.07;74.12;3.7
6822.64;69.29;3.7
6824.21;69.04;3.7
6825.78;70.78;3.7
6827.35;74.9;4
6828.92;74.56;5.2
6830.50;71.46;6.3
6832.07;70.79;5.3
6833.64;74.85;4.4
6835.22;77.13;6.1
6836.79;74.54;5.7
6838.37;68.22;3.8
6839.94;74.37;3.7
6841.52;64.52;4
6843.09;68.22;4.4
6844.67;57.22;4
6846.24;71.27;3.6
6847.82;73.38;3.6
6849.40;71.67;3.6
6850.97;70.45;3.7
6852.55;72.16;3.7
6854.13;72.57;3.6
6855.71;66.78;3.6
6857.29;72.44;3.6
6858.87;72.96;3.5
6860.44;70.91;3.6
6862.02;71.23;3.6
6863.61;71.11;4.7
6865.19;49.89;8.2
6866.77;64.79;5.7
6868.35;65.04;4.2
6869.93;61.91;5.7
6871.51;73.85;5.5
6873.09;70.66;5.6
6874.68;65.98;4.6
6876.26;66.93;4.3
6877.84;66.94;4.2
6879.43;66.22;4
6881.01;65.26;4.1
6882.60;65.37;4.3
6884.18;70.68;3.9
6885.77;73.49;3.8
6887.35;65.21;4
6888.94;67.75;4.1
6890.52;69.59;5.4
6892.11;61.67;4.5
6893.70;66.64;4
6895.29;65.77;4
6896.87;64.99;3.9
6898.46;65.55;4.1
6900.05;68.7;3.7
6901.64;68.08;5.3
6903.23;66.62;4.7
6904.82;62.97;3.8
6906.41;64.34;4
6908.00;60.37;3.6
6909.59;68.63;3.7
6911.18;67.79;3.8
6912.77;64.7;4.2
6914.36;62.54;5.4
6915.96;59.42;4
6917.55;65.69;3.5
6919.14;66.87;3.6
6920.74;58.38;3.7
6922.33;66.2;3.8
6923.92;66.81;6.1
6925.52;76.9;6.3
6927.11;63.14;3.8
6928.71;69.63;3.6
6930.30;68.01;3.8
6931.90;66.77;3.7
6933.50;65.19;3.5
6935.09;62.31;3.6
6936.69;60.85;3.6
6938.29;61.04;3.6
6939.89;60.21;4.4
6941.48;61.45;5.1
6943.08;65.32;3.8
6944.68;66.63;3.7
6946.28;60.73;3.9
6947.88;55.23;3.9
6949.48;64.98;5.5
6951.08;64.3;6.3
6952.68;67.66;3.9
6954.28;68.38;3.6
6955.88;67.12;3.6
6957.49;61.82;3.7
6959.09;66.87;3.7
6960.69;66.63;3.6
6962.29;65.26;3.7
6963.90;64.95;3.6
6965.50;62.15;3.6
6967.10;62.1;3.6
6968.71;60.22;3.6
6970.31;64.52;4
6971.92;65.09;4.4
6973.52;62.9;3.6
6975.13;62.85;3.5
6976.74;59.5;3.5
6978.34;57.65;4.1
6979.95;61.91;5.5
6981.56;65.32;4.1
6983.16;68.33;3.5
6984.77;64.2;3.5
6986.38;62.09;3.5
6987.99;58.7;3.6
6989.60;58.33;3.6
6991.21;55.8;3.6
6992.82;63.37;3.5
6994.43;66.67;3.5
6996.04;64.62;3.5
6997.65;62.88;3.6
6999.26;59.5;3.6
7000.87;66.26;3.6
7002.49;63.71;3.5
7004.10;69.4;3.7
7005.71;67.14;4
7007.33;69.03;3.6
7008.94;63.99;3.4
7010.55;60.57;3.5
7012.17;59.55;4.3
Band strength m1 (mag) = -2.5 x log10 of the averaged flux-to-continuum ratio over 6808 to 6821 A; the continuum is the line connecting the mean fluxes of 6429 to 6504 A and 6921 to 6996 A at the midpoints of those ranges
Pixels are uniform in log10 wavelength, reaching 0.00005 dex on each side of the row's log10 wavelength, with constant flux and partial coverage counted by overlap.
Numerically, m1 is -0.20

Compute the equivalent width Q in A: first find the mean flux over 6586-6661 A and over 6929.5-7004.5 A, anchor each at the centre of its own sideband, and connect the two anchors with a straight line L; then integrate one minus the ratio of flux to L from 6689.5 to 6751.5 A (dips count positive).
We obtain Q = 9.26 A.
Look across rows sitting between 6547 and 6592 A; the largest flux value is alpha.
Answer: 168.2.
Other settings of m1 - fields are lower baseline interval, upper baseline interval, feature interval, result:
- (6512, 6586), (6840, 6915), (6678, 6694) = -0.20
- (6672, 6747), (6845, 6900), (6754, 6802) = 0.11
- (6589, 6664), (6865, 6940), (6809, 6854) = 0.16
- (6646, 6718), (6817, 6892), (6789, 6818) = 0.09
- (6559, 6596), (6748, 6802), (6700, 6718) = -0.09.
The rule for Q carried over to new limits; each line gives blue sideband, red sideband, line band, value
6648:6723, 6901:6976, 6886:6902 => 1.5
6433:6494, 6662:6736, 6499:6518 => 7.1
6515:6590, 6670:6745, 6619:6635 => -2.9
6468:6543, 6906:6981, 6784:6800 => -2.7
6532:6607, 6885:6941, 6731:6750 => 1.1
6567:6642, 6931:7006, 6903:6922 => 2.8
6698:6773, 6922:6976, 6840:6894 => 6.0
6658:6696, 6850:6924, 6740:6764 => 2.9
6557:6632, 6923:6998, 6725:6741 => 2.0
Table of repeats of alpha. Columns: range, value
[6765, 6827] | 89.86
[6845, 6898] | 73.85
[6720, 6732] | 106.8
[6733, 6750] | 97.59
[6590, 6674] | 155.9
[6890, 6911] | 69.59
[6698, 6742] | 123.6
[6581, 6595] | 142.4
